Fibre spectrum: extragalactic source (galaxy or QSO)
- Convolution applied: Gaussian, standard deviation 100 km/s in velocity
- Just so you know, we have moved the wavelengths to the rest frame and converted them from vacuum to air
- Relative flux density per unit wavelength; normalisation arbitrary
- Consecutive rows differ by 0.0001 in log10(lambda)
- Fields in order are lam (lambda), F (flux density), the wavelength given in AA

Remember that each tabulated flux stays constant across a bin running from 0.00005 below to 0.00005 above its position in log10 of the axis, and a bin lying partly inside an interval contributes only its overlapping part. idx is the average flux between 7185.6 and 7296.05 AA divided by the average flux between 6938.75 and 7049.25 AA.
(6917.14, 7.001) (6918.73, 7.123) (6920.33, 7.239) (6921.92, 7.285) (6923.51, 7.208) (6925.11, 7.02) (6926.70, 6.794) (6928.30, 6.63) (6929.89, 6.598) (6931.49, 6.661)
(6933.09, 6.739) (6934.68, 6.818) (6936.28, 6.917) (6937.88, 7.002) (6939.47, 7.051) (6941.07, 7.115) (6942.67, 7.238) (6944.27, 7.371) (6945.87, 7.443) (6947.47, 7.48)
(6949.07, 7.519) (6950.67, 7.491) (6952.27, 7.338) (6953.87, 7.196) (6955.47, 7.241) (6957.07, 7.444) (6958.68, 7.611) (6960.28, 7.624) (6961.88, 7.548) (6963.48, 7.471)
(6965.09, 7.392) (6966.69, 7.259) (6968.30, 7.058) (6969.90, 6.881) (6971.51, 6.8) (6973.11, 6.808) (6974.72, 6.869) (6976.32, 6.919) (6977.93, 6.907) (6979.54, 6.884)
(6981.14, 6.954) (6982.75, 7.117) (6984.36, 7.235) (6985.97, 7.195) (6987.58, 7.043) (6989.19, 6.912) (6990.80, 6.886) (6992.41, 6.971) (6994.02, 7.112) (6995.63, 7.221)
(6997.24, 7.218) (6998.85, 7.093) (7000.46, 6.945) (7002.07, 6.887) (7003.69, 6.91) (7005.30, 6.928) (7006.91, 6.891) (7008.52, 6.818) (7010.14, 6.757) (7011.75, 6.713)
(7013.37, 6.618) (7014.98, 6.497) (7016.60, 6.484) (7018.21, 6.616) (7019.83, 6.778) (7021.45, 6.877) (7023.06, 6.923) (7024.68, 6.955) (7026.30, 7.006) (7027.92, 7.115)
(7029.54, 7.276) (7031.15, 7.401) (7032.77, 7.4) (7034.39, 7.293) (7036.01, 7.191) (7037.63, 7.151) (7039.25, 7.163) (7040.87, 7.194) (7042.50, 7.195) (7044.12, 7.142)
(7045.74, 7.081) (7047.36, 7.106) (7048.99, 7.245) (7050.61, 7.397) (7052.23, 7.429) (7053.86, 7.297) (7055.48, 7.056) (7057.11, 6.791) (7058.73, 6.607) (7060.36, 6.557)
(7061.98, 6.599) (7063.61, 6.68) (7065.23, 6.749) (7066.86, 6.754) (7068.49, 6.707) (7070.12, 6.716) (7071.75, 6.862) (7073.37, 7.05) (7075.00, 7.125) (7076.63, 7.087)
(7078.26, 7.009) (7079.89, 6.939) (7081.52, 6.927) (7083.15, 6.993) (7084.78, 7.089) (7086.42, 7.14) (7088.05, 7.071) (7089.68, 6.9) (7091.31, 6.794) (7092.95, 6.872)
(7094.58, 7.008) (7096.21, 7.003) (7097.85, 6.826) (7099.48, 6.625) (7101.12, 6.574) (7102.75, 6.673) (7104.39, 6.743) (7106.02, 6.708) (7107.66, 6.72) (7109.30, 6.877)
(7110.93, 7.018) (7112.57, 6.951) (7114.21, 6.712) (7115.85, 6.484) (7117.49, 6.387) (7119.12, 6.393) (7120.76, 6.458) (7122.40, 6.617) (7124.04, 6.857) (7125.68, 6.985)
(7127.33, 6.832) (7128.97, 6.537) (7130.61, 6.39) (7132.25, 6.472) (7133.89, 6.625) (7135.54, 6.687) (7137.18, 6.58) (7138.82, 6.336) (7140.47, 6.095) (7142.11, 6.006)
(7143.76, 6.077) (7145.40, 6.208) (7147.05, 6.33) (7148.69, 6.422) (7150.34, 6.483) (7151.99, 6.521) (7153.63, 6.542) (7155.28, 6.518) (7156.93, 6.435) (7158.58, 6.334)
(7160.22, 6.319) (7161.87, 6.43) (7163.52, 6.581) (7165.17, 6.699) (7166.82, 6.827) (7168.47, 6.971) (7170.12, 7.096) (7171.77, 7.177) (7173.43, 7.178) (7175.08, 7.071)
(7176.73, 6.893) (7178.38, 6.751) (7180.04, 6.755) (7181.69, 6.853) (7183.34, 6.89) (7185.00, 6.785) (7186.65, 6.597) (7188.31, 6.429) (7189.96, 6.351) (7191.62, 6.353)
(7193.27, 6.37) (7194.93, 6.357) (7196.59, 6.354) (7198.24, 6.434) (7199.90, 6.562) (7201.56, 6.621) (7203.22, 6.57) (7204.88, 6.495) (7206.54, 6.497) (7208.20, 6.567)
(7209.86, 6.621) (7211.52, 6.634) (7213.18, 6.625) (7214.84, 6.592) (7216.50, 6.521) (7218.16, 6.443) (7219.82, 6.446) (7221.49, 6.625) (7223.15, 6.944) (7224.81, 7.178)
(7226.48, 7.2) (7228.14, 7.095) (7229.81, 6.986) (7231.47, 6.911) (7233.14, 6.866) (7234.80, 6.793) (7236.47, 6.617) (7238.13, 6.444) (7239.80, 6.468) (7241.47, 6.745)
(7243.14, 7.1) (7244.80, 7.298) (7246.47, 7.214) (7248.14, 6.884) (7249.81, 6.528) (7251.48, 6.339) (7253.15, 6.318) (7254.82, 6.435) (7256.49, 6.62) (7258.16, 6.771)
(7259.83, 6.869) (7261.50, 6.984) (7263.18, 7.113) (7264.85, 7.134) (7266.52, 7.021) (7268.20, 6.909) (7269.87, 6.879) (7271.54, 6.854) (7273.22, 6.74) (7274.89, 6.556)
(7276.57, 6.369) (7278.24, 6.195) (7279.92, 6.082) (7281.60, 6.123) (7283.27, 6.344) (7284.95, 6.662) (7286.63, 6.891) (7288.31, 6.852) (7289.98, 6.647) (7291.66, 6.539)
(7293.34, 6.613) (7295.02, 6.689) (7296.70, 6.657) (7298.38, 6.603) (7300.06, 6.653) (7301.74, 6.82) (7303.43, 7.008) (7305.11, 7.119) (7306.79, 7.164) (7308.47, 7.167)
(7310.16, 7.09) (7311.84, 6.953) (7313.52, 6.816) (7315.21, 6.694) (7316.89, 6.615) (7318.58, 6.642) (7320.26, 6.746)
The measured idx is 0.94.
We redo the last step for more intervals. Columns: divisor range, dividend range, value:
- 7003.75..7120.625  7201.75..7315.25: 0.98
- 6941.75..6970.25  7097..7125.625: 0.91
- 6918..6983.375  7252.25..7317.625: 0.95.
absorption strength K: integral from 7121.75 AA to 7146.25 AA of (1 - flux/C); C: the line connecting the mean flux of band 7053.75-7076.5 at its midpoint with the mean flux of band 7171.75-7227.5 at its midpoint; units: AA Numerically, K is 0.9 AA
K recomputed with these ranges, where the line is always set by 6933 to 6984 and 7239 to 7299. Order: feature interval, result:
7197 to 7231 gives 0.50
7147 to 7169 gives 1.08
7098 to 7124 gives 1.01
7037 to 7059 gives -0.33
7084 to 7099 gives 0.03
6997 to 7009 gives 0.26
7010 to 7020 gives 0.66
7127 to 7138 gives 0.53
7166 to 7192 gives 0.07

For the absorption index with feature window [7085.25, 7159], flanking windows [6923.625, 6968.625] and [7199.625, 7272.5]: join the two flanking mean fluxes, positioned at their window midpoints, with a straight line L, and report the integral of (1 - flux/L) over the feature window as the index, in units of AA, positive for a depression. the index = 3.2 AA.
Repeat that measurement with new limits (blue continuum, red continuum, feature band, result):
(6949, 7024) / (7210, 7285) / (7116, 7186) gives 2.4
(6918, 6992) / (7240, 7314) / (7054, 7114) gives 1.0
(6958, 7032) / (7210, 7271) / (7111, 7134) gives 0.9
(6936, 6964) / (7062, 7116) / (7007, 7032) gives 0.9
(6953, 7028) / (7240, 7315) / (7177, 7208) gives 1.2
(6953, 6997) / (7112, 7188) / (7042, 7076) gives -0.4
